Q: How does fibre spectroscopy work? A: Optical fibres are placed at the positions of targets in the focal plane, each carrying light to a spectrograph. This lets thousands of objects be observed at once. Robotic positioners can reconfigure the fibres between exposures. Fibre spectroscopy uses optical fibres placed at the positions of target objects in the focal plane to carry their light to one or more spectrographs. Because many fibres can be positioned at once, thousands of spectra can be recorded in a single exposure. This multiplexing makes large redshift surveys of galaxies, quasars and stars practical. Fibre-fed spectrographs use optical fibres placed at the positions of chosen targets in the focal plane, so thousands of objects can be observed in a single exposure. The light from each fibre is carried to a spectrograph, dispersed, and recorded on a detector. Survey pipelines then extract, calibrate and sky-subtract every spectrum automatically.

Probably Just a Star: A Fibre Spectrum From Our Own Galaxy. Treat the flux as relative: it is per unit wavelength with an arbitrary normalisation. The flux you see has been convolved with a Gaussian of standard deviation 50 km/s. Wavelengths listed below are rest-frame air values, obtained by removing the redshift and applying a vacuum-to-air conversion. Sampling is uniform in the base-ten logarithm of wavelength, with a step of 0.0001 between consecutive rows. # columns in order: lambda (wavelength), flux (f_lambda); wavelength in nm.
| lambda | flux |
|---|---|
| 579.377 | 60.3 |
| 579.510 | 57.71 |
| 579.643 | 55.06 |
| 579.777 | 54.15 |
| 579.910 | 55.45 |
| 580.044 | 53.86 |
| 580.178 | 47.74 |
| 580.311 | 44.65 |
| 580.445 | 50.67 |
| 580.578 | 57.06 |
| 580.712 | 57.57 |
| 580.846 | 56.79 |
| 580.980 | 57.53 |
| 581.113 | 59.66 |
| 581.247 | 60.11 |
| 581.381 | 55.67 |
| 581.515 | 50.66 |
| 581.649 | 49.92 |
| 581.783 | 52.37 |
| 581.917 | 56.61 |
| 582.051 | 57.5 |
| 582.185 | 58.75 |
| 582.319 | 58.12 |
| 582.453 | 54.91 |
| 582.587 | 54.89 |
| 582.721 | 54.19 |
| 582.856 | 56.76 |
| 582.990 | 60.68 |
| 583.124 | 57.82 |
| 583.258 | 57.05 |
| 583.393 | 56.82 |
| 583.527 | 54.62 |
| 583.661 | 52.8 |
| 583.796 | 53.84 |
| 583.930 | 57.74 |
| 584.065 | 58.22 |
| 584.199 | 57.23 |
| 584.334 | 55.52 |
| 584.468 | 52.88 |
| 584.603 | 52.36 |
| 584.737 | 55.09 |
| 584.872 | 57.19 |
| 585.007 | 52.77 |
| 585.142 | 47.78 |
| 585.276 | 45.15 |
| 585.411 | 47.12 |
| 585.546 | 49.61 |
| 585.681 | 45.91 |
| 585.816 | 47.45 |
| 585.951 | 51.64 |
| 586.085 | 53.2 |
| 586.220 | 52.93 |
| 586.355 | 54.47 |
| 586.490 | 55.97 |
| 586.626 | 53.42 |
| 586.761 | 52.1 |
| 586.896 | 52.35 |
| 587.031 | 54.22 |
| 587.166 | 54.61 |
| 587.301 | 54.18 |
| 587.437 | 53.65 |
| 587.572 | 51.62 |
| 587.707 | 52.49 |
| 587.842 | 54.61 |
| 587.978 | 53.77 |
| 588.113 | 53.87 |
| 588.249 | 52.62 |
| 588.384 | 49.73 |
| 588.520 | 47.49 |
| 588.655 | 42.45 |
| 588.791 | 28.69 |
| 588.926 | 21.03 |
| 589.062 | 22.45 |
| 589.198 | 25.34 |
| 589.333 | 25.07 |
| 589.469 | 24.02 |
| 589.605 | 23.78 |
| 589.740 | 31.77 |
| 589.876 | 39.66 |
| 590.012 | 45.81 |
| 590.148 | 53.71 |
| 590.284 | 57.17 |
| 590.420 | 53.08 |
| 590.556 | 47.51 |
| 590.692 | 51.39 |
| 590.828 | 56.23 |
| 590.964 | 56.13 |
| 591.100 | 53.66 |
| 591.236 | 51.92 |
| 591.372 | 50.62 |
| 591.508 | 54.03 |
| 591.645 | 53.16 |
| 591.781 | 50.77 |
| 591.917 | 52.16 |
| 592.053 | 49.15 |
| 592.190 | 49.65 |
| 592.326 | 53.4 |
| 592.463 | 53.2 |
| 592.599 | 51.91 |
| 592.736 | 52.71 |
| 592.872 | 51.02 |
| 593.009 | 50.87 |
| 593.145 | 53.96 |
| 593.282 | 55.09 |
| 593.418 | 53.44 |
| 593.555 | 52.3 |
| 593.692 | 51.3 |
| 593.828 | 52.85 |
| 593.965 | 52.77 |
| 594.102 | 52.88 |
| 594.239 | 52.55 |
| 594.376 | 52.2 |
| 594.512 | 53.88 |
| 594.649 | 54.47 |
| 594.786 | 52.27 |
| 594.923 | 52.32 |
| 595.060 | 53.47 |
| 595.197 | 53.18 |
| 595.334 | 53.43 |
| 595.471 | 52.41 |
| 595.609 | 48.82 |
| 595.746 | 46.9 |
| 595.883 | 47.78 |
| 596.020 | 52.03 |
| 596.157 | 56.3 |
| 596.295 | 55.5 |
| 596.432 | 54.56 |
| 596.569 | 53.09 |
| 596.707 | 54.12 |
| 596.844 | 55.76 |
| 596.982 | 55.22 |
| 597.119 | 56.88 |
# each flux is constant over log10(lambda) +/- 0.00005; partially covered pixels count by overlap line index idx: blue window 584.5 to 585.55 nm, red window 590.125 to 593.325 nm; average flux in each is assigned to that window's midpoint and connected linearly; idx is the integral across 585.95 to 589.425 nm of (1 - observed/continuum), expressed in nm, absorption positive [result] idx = 0.32 nm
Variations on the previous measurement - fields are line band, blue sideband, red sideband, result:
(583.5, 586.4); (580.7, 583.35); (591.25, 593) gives 0.13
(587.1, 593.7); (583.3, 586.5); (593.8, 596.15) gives 0.62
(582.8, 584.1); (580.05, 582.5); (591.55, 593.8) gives -0.06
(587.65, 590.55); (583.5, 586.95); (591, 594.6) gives 0.64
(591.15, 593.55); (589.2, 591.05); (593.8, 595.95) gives -0.26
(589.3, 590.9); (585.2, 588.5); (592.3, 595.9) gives 0.28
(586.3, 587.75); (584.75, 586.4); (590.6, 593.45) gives -0.07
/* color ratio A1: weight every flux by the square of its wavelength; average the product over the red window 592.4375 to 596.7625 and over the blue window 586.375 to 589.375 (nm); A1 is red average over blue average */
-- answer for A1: 1.16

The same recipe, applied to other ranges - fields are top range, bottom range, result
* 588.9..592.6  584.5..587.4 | 0.88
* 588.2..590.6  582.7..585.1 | 0.70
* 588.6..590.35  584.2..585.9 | 0.67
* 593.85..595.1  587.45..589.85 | 1.38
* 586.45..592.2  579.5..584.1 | 0.87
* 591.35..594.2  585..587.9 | 1.03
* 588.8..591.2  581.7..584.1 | 0.74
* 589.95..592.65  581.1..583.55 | 0.96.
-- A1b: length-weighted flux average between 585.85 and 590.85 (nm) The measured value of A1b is 46.1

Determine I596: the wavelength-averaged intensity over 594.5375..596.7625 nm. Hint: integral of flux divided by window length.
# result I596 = 52.5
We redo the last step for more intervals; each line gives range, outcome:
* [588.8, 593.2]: 45.6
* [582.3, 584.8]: 55.8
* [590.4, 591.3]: 52.9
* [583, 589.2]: 50.6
